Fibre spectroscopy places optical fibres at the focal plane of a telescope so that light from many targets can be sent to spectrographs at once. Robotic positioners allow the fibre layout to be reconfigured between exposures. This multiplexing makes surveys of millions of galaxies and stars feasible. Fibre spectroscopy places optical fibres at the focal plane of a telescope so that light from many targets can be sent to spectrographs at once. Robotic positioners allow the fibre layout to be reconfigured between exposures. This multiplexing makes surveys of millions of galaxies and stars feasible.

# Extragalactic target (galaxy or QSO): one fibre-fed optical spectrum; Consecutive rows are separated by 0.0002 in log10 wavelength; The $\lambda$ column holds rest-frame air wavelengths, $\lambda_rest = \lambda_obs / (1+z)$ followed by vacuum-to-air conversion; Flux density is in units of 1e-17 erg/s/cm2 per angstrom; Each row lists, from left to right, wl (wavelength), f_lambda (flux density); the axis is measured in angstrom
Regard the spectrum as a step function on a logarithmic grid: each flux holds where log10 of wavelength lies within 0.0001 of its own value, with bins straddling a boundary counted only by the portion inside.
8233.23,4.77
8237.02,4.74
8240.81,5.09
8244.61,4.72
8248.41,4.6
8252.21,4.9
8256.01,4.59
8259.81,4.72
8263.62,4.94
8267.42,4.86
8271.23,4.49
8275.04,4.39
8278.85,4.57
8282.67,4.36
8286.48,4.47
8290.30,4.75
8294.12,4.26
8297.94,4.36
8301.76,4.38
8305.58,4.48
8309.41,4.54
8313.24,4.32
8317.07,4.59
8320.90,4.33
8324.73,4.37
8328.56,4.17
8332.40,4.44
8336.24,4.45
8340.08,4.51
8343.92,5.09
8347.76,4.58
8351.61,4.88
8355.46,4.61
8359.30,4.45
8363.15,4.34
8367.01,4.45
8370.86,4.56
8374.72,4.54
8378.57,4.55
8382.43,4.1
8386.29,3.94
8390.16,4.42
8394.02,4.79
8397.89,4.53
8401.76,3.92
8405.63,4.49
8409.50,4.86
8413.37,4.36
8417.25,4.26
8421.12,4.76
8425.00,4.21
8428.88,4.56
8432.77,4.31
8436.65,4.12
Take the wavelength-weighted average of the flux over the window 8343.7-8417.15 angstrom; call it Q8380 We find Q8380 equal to 4.48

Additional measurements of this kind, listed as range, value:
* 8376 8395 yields 4.35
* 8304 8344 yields 4.45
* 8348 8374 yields 4.55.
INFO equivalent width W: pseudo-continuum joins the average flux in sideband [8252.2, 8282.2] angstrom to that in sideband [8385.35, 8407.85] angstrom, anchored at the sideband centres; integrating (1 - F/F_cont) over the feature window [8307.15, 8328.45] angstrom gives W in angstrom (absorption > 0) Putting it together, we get 0.6 angstrom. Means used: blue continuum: 4.65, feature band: 4.41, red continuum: 4.37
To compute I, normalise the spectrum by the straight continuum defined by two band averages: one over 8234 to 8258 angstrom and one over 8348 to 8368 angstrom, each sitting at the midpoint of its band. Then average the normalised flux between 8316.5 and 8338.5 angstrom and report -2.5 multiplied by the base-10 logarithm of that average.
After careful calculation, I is 0.056 mag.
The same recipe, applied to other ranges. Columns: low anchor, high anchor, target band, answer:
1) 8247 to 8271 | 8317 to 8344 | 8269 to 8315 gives 0.04 mag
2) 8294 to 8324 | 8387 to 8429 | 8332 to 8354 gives -0.06 mag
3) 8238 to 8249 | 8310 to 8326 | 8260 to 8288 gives 0.01 mag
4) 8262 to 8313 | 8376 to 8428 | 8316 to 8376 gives -0.01 mag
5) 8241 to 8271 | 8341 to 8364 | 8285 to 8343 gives 0.06 mag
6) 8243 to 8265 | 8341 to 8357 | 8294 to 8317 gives 0.08 mag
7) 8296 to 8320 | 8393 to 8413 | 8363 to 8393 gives 0.03 mag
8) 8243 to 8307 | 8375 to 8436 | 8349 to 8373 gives -0.02 mag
